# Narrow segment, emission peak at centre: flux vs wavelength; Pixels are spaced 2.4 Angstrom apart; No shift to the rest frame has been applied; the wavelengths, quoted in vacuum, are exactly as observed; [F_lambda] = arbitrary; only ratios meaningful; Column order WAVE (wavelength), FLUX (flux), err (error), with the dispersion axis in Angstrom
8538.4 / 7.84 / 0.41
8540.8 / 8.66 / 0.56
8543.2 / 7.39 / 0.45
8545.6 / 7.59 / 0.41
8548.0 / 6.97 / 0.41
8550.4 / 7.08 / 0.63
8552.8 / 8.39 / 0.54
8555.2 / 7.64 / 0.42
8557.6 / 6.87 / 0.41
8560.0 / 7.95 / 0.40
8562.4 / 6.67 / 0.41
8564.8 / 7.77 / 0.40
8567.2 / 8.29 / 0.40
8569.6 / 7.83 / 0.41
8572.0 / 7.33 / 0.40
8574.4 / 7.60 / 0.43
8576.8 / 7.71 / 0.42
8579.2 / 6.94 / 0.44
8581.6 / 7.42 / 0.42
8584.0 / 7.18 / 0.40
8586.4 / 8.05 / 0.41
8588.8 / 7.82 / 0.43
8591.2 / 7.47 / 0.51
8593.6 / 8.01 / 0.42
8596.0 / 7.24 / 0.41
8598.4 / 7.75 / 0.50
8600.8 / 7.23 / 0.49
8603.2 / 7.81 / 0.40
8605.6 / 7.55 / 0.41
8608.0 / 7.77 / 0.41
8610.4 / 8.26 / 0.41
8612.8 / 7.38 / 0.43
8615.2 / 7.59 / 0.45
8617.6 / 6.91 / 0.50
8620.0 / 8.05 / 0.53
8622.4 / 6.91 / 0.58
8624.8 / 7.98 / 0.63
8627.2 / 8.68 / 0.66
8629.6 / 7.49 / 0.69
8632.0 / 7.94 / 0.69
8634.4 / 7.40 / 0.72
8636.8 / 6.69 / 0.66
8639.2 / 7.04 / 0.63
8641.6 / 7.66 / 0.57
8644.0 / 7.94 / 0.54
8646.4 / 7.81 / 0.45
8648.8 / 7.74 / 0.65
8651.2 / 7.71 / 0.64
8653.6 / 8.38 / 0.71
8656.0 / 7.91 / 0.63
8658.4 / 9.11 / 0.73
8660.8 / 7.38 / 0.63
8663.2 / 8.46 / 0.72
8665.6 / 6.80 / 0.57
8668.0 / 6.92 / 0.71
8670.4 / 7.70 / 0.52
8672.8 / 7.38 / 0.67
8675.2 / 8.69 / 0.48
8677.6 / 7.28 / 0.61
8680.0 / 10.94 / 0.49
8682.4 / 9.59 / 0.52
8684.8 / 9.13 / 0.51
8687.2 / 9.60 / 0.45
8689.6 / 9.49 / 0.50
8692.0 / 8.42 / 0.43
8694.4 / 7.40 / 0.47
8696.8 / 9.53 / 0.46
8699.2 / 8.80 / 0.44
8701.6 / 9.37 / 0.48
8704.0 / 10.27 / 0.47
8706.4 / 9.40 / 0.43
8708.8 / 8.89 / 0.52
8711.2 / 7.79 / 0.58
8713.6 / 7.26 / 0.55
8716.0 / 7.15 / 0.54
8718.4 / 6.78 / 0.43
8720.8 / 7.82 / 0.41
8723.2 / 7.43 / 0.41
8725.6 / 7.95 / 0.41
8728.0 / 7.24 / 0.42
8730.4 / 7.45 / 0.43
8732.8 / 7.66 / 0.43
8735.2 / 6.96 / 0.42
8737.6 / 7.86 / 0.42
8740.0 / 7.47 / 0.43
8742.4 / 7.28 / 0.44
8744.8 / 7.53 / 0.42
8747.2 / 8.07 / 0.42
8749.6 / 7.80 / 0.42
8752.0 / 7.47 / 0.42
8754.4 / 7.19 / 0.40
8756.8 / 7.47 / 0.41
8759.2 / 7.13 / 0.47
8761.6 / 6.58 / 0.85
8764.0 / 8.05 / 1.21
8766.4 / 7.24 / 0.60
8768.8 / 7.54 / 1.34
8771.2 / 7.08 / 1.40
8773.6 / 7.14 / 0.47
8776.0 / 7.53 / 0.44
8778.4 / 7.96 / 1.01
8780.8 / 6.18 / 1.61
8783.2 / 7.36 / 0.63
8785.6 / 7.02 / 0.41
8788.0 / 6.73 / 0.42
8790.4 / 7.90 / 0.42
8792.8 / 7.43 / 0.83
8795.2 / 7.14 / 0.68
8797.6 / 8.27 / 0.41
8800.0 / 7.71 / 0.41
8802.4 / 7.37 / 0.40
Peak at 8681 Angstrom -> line [S II]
